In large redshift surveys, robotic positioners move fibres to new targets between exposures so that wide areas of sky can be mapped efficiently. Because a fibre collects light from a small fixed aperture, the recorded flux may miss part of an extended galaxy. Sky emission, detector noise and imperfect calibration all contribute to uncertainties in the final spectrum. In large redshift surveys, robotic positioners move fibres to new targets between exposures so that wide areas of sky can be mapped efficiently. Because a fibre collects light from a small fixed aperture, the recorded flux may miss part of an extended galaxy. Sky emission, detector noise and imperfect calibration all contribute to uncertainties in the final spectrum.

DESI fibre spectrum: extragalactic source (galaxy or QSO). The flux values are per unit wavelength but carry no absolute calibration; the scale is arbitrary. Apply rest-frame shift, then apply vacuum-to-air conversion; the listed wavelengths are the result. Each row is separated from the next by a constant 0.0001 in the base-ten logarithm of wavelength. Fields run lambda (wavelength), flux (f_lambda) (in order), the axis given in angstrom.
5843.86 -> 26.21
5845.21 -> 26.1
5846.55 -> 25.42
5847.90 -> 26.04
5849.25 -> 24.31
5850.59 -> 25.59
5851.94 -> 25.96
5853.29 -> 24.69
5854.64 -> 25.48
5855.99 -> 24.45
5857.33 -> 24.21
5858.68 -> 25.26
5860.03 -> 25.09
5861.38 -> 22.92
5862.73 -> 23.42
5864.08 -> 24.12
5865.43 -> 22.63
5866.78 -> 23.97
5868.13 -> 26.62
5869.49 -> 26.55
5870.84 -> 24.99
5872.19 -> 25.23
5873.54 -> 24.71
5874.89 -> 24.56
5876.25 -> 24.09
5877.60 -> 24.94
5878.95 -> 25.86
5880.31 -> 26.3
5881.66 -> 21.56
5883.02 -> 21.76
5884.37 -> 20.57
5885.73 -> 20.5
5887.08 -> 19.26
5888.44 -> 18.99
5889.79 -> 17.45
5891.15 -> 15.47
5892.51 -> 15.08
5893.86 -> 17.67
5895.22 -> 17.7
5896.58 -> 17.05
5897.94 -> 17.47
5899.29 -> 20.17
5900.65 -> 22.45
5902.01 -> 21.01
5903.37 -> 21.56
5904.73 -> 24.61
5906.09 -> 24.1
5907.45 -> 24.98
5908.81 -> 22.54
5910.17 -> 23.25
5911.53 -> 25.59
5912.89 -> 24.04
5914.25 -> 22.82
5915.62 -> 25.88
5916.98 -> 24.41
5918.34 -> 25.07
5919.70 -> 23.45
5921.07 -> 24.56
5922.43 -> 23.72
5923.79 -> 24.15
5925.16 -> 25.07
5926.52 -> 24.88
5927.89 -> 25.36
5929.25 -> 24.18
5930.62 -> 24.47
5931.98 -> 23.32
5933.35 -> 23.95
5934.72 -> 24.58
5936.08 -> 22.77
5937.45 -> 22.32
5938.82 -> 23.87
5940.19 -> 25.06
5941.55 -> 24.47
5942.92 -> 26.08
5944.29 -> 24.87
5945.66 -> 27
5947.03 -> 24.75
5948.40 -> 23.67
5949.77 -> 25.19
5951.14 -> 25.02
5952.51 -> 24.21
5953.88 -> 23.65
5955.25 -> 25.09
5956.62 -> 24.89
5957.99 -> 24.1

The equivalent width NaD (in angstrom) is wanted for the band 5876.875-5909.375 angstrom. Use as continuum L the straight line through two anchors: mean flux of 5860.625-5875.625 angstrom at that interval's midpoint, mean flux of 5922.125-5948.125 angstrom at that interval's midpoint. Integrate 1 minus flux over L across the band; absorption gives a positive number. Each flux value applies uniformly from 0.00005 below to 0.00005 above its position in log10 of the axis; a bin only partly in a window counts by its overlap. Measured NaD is 4.9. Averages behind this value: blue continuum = 24.5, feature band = 20.8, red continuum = 24.5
